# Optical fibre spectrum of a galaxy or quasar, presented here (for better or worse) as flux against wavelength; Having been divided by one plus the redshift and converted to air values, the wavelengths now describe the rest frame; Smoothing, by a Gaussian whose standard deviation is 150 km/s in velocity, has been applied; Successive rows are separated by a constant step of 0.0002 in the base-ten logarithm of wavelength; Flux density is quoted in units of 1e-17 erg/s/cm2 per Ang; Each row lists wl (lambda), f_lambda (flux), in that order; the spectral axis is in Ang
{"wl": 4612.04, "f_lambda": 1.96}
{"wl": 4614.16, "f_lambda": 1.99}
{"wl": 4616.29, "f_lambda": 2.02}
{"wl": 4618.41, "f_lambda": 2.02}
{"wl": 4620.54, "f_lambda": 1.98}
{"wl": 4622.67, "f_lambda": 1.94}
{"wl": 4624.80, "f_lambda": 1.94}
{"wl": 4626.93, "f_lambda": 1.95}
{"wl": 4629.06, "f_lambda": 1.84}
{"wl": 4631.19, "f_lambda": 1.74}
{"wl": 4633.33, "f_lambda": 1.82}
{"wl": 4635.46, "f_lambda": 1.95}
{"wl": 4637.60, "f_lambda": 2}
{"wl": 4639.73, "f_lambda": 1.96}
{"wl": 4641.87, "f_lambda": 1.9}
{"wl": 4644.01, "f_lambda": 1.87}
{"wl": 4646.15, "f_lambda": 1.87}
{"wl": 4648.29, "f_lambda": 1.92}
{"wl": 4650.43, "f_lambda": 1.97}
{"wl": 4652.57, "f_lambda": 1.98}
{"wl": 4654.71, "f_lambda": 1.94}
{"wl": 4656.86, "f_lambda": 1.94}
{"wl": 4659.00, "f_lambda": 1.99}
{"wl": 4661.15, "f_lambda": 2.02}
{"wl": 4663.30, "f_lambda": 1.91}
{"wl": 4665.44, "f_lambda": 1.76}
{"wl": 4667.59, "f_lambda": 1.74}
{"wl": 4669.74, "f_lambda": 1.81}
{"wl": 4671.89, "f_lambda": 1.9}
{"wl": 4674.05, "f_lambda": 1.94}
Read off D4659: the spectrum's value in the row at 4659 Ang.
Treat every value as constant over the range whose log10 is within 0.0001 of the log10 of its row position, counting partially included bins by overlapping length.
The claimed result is 1.99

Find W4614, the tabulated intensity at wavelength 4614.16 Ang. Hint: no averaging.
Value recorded 1.99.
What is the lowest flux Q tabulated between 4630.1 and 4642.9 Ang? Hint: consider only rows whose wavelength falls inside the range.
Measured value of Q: 1.74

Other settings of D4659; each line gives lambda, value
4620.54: 1.98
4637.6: 2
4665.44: 1.76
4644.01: 1.87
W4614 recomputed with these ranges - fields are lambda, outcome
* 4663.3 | 1.91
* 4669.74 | 1.81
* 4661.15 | 2.02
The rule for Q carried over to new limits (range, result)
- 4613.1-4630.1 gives 1.84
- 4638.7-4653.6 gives 1.87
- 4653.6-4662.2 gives 1.94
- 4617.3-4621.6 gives 1.98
